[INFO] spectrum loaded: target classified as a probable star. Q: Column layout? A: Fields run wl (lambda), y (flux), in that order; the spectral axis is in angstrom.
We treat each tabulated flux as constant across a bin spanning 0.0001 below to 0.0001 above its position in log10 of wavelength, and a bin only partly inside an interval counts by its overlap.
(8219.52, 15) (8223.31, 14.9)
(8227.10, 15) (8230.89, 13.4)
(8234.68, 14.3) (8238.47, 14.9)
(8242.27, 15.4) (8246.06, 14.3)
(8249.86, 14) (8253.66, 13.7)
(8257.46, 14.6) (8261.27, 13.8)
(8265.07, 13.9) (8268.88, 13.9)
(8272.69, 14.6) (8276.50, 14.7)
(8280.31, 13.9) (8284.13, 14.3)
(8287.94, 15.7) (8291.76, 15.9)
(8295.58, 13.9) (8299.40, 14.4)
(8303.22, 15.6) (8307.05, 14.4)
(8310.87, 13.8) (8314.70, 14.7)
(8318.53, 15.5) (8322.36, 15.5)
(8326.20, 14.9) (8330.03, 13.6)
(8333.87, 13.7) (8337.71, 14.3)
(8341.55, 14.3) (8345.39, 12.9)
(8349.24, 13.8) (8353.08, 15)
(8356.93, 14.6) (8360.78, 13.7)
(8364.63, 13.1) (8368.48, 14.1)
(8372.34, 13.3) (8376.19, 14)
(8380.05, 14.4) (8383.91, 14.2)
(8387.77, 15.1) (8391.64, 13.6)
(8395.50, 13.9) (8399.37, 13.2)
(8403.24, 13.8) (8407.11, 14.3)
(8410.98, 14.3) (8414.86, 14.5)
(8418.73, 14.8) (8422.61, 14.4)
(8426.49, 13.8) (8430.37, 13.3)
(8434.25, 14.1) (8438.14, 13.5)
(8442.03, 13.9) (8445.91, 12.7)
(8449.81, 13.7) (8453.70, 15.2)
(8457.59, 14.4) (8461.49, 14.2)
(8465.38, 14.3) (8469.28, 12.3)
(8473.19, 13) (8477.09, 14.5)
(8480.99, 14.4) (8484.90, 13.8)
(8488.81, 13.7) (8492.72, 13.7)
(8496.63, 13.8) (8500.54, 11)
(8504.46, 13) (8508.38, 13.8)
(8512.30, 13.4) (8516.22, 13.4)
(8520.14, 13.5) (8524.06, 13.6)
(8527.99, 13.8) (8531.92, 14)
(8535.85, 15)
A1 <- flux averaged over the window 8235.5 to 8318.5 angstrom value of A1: 14.5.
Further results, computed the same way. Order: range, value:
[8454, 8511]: 13.6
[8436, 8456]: 13.8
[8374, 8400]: 14.1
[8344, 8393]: 14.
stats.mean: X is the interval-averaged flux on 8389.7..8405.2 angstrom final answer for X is 13.6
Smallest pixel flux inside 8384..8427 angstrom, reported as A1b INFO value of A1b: 13.2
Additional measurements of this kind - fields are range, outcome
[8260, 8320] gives 13.8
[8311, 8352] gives 12.9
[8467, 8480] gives 12.3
